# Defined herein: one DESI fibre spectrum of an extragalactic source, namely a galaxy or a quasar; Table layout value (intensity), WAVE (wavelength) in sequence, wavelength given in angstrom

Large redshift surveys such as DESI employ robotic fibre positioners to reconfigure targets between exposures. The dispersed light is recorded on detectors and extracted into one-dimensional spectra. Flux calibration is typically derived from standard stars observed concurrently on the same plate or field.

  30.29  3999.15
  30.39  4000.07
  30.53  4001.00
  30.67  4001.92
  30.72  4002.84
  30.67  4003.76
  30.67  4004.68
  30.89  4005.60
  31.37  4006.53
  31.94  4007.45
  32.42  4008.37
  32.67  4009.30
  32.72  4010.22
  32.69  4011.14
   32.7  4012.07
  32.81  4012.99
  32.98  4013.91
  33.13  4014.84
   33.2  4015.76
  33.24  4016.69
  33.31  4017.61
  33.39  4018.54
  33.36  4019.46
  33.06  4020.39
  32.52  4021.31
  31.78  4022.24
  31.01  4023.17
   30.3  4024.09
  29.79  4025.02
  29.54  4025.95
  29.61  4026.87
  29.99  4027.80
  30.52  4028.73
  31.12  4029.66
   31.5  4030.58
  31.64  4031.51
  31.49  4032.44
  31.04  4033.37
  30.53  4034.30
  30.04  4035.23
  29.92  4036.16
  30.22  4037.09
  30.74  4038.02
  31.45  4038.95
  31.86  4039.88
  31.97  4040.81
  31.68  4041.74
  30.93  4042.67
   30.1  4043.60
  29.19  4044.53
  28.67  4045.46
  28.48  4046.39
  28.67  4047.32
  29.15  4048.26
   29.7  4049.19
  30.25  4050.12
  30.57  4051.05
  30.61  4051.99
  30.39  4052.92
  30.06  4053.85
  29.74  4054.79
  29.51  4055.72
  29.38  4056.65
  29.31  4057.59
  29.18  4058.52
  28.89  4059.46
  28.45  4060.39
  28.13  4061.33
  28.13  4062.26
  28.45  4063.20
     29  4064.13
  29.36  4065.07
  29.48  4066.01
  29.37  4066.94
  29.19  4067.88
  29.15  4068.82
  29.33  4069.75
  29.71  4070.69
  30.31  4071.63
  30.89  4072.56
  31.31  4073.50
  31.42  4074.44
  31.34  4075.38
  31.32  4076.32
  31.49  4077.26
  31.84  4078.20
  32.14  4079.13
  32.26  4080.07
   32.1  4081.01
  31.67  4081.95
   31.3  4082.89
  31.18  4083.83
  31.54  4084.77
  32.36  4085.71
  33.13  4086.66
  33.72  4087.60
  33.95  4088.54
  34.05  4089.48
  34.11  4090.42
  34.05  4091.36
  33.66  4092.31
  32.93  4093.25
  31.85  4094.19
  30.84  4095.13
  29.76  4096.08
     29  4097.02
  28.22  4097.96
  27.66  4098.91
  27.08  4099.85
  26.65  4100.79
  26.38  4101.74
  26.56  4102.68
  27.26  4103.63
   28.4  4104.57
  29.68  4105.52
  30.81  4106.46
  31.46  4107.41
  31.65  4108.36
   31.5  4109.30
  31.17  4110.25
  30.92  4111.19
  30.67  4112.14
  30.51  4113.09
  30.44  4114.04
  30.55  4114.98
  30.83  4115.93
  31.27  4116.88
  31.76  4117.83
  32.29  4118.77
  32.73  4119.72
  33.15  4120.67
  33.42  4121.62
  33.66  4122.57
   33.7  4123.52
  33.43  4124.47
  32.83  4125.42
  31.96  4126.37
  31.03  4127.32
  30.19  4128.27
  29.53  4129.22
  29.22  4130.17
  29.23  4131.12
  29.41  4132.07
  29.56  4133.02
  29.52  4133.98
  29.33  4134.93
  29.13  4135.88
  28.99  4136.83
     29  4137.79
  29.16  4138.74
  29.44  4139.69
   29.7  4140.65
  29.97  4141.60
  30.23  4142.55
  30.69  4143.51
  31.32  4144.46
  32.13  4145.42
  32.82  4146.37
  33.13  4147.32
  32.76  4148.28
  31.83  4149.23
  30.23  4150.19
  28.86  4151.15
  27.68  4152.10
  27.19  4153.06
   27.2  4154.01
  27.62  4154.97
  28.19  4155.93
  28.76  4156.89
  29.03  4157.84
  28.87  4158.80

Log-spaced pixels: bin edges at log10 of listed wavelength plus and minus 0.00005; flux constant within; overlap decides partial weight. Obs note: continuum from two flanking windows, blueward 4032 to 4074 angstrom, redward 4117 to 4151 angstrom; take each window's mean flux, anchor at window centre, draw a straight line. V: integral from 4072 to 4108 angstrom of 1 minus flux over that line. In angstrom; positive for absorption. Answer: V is -0.6 angstrom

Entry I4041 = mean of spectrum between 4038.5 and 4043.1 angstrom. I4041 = 31.6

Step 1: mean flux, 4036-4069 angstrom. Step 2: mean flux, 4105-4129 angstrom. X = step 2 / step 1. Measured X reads 1.06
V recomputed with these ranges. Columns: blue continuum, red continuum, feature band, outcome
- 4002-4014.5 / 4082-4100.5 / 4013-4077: 2.5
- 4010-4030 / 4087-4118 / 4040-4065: 1.4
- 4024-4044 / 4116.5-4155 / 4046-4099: 0.2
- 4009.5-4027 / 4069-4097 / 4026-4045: 0.8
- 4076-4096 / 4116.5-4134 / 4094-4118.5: 1.7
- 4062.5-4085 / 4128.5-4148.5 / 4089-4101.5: -0.1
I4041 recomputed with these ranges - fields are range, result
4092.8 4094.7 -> 32.4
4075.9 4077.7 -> 31.4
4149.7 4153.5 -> 28.5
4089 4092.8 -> 34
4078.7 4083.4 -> 31.9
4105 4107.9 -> 30.5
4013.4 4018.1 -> 33.2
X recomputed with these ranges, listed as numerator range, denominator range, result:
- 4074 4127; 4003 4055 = 1.00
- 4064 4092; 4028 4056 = 1.03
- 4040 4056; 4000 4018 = 0.94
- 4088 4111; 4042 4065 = 1.03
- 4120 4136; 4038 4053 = 1.03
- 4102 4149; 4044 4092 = 1.01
